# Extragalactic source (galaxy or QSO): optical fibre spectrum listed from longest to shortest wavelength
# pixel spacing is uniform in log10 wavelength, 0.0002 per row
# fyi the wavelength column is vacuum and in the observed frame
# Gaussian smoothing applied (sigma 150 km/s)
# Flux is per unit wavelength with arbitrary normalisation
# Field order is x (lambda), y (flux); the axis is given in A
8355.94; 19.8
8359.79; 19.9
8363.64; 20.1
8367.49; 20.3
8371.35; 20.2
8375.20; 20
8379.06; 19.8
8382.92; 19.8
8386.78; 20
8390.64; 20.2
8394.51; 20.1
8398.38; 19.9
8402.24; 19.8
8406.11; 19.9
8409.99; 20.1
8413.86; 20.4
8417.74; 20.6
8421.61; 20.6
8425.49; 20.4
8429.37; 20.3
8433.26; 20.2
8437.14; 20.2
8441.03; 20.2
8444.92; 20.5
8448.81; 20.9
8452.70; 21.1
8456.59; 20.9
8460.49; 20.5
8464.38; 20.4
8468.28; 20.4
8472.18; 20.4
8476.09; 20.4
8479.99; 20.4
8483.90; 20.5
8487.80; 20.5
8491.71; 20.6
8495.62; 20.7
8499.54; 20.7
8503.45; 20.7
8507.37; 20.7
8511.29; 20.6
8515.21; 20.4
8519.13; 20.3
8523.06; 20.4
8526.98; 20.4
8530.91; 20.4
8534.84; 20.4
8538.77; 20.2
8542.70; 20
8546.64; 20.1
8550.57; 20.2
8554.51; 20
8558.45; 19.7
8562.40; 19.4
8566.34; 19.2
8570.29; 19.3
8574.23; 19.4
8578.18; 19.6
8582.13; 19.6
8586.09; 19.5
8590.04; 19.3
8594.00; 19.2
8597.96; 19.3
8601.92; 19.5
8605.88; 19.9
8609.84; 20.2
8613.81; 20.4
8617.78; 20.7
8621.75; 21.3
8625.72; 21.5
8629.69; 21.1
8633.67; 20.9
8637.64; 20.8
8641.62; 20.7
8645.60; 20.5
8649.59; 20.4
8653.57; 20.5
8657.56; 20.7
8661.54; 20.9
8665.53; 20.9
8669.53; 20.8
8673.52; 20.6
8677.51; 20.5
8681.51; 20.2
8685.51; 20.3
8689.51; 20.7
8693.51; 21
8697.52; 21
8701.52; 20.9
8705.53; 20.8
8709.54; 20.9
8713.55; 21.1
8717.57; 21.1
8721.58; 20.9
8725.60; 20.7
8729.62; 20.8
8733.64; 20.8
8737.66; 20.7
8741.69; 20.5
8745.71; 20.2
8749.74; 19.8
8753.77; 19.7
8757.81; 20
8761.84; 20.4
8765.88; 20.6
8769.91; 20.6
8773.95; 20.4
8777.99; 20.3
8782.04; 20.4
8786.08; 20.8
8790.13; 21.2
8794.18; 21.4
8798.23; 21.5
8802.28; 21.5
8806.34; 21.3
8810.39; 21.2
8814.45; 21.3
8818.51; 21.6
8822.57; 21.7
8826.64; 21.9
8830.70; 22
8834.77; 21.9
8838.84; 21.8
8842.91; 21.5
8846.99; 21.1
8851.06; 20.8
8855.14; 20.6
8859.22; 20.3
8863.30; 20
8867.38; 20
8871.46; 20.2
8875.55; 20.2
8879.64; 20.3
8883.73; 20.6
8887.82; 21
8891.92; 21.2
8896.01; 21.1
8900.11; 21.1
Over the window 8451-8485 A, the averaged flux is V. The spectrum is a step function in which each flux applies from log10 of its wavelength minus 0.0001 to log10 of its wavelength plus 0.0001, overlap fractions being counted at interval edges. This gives 20.6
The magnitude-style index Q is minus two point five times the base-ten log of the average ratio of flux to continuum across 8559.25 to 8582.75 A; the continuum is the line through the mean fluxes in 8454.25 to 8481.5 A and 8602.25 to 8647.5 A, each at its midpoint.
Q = 0.065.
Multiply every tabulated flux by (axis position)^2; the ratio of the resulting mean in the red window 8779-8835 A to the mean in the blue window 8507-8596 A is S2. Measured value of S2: 1.1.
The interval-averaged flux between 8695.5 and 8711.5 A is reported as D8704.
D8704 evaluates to 20.9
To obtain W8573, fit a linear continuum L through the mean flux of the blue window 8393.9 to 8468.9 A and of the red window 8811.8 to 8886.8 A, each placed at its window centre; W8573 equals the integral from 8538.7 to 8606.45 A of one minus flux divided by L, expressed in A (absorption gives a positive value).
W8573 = 3.2 A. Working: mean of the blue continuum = 20.4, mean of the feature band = 19.6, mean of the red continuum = 21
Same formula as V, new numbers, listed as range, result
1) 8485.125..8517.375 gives 20.6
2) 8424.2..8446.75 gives 20.3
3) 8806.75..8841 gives 21.7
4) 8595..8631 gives 20.4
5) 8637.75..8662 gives 20.6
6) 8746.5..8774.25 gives 20.2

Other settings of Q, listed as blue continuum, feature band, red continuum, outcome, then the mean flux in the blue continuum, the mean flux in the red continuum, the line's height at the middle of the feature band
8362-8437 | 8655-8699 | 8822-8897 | 0.00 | 20.1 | 20.9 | 20.6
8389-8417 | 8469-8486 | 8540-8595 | -0.03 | 20.1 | 19.6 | 19.9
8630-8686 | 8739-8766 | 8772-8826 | 0.04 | 20.6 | 21.1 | 21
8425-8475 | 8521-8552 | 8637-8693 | 0.01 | 20.5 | 20.6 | 20.5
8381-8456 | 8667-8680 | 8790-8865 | 0.02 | 20.3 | 21.3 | 20.9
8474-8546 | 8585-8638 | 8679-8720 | 0.02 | 20.5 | 20.8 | 20.6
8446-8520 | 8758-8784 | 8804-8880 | 0.03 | 20.6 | 21.1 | 21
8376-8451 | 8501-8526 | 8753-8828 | -0.01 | 20.2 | 20.9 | 20.4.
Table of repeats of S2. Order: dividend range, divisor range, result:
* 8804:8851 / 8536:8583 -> 1.16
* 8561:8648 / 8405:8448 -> 1.03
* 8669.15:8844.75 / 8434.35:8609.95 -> 1.09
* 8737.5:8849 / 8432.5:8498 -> 1.10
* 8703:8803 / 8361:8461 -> 1.10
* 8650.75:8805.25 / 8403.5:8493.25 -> 1.08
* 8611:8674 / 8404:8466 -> 1.07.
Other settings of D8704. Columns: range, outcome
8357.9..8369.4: 20.1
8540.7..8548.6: 20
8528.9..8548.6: 20.2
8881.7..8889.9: 20.8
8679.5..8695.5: 20.5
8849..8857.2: 20.7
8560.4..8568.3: 19.3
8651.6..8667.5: 20.8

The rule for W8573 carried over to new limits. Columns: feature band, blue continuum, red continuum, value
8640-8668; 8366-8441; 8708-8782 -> -0.3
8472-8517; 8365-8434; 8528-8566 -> -1.1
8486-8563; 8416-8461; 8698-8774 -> 0.8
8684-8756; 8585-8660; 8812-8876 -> 0.0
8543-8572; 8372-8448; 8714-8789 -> 0.8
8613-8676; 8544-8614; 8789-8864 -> -2.2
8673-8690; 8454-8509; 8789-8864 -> 0.5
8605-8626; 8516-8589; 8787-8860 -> -0.4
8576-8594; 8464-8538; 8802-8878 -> 1.0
